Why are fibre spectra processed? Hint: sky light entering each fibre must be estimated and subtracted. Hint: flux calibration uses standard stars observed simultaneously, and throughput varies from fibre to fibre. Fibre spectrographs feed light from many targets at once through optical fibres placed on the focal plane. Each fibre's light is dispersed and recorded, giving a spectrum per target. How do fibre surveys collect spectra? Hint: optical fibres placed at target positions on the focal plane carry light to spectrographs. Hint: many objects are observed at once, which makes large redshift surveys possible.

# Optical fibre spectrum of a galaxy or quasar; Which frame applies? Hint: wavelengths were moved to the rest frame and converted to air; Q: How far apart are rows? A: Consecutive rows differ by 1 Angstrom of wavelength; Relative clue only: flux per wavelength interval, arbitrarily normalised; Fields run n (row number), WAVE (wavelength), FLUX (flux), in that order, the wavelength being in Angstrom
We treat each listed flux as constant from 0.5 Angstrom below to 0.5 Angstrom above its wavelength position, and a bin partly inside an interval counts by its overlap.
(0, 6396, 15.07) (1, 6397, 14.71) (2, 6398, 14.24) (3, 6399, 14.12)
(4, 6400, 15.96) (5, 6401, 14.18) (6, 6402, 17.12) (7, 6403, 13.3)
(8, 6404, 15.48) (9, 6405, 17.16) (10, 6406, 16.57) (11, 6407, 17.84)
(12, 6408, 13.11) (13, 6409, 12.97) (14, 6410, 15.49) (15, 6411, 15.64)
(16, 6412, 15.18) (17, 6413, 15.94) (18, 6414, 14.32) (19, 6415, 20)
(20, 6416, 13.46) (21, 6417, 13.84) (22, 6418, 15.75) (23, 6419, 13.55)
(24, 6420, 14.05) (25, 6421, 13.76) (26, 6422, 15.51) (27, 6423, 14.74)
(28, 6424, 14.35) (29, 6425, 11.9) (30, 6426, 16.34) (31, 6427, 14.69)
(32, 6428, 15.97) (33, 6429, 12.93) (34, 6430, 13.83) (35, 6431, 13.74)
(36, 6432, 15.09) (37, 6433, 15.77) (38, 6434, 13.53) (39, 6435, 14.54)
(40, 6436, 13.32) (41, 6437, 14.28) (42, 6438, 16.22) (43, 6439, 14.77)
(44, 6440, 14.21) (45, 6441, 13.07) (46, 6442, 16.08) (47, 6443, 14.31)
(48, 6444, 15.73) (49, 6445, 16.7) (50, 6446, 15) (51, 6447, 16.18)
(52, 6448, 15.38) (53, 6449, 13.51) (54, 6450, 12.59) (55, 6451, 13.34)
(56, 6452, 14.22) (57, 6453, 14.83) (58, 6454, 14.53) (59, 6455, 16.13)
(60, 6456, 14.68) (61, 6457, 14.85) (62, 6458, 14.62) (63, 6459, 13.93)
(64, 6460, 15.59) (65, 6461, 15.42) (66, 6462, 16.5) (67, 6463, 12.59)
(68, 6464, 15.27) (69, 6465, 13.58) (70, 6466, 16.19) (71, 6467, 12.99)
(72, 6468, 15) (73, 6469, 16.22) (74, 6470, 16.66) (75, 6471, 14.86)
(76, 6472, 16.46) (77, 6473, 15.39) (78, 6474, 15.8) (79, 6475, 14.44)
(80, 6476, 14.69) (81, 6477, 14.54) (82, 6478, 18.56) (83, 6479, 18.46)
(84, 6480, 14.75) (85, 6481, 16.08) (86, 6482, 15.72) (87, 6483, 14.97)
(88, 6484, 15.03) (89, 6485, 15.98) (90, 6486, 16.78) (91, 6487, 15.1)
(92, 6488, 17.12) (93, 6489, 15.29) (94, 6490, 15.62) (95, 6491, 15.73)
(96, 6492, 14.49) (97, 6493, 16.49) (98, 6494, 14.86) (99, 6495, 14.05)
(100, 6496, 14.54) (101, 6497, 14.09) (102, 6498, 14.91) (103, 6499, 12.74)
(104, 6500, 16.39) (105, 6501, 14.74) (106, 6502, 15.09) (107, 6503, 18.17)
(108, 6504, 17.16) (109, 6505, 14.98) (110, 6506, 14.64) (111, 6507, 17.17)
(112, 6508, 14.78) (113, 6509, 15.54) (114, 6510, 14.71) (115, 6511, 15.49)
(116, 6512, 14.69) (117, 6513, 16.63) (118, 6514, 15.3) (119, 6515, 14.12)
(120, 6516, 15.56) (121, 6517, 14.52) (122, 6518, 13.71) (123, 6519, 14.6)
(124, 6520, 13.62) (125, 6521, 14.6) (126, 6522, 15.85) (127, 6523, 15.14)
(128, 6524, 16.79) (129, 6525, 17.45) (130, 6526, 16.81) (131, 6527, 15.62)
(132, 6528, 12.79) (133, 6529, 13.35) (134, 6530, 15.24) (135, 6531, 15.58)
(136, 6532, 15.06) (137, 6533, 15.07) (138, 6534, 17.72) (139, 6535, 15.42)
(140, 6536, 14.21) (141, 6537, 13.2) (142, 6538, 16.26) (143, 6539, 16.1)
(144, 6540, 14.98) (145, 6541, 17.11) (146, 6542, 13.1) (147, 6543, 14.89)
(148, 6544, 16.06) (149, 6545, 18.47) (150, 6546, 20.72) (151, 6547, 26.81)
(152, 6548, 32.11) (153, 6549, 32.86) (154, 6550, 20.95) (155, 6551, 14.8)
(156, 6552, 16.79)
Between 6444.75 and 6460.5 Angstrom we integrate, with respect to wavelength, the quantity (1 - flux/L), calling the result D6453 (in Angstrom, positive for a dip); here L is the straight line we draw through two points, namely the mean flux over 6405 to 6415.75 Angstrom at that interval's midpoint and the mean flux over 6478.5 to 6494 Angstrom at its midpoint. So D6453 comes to 1.0 Angstrom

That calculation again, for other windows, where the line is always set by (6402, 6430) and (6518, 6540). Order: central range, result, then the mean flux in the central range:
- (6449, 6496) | -0.36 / 15.2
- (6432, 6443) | 0.32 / 14.6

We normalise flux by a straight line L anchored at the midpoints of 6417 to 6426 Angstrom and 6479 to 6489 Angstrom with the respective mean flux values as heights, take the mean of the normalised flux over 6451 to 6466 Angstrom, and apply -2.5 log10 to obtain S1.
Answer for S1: 0.03 mag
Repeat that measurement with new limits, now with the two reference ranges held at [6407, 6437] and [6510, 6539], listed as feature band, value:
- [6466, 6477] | -0.03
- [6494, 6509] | -0.01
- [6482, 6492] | -0.05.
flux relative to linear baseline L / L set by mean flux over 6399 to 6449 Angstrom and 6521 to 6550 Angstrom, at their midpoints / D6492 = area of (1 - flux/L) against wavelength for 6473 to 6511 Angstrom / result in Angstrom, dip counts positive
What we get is 2.02 Angstrom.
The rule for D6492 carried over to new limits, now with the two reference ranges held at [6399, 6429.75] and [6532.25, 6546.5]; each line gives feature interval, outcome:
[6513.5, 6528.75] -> 0.71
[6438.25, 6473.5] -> 0.95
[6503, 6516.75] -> 0.17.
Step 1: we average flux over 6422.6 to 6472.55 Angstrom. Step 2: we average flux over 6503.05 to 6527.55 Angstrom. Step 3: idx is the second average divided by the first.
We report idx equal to 1.0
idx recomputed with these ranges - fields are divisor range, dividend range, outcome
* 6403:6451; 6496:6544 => 1.03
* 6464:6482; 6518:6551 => 1.10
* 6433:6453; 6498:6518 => 1.05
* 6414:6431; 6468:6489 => 1.08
